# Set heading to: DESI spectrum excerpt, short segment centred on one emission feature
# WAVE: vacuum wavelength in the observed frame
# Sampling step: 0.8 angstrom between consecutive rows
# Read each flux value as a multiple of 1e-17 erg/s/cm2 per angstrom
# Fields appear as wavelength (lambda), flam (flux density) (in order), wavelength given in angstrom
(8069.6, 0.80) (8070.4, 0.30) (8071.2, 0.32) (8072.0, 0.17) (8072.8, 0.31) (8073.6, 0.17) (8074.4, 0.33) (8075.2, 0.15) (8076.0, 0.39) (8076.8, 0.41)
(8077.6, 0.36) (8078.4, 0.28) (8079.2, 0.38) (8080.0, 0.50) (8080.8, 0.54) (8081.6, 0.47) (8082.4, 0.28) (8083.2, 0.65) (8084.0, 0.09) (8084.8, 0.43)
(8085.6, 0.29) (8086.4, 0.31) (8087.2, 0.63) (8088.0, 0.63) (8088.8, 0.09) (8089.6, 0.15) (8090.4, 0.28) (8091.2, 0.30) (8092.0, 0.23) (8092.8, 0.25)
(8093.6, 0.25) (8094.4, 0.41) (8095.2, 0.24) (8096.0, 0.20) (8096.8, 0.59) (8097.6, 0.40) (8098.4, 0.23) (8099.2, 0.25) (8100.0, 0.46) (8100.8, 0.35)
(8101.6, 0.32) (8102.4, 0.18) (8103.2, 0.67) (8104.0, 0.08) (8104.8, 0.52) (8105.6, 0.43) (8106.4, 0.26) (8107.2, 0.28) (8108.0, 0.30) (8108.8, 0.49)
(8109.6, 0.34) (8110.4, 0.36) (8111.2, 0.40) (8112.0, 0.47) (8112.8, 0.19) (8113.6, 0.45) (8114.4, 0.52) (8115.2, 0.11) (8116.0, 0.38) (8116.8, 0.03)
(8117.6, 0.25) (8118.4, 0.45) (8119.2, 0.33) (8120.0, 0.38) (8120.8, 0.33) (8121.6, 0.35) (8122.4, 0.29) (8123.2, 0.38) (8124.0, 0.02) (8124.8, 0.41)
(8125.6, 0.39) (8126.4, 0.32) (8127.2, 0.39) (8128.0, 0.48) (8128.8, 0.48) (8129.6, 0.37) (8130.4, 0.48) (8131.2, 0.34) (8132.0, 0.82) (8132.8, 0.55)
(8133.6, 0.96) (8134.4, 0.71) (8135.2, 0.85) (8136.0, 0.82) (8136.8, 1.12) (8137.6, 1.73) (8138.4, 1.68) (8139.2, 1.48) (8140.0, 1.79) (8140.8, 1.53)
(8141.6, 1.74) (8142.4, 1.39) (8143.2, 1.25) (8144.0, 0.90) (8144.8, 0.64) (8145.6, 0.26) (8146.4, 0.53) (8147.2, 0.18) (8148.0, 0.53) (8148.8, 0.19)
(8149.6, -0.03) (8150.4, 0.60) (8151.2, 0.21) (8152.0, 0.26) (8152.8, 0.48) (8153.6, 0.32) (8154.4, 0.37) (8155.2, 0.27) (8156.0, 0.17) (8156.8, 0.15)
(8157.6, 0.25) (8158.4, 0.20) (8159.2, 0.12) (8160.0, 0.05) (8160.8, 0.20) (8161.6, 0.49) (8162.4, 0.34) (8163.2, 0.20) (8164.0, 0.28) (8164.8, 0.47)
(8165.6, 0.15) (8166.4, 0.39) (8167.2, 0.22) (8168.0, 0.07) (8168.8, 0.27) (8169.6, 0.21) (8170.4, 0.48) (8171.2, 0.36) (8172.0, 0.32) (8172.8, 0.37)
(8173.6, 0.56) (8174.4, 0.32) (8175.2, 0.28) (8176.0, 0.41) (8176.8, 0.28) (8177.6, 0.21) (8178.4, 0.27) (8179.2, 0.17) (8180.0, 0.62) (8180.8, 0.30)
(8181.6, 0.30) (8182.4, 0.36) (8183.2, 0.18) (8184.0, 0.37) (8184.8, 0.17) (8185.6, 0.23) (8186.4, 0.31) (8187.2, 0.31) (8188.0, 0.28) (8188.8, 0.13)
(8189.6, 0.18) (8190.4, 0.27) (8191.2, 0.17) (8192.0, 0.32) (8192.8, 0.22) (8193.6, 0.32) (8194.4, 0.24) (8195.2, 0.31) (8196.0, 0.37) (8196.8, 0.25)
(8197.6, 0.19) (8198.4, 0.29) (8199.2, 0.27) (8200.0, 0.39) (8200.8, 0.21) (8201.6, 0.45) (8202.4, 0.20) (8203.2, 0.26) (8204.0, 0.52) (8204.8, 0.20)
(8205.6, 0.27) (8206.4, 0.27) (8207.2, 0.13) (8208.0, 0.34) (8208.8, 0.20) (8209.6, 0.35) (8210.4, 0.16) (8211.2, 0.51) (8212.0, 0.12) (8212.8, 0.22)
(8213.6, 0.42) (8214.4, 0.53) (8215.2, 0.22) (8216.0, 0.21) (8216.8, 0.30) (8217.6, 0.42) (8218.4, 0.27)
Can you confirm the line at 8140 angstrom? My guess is [O III] 5007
